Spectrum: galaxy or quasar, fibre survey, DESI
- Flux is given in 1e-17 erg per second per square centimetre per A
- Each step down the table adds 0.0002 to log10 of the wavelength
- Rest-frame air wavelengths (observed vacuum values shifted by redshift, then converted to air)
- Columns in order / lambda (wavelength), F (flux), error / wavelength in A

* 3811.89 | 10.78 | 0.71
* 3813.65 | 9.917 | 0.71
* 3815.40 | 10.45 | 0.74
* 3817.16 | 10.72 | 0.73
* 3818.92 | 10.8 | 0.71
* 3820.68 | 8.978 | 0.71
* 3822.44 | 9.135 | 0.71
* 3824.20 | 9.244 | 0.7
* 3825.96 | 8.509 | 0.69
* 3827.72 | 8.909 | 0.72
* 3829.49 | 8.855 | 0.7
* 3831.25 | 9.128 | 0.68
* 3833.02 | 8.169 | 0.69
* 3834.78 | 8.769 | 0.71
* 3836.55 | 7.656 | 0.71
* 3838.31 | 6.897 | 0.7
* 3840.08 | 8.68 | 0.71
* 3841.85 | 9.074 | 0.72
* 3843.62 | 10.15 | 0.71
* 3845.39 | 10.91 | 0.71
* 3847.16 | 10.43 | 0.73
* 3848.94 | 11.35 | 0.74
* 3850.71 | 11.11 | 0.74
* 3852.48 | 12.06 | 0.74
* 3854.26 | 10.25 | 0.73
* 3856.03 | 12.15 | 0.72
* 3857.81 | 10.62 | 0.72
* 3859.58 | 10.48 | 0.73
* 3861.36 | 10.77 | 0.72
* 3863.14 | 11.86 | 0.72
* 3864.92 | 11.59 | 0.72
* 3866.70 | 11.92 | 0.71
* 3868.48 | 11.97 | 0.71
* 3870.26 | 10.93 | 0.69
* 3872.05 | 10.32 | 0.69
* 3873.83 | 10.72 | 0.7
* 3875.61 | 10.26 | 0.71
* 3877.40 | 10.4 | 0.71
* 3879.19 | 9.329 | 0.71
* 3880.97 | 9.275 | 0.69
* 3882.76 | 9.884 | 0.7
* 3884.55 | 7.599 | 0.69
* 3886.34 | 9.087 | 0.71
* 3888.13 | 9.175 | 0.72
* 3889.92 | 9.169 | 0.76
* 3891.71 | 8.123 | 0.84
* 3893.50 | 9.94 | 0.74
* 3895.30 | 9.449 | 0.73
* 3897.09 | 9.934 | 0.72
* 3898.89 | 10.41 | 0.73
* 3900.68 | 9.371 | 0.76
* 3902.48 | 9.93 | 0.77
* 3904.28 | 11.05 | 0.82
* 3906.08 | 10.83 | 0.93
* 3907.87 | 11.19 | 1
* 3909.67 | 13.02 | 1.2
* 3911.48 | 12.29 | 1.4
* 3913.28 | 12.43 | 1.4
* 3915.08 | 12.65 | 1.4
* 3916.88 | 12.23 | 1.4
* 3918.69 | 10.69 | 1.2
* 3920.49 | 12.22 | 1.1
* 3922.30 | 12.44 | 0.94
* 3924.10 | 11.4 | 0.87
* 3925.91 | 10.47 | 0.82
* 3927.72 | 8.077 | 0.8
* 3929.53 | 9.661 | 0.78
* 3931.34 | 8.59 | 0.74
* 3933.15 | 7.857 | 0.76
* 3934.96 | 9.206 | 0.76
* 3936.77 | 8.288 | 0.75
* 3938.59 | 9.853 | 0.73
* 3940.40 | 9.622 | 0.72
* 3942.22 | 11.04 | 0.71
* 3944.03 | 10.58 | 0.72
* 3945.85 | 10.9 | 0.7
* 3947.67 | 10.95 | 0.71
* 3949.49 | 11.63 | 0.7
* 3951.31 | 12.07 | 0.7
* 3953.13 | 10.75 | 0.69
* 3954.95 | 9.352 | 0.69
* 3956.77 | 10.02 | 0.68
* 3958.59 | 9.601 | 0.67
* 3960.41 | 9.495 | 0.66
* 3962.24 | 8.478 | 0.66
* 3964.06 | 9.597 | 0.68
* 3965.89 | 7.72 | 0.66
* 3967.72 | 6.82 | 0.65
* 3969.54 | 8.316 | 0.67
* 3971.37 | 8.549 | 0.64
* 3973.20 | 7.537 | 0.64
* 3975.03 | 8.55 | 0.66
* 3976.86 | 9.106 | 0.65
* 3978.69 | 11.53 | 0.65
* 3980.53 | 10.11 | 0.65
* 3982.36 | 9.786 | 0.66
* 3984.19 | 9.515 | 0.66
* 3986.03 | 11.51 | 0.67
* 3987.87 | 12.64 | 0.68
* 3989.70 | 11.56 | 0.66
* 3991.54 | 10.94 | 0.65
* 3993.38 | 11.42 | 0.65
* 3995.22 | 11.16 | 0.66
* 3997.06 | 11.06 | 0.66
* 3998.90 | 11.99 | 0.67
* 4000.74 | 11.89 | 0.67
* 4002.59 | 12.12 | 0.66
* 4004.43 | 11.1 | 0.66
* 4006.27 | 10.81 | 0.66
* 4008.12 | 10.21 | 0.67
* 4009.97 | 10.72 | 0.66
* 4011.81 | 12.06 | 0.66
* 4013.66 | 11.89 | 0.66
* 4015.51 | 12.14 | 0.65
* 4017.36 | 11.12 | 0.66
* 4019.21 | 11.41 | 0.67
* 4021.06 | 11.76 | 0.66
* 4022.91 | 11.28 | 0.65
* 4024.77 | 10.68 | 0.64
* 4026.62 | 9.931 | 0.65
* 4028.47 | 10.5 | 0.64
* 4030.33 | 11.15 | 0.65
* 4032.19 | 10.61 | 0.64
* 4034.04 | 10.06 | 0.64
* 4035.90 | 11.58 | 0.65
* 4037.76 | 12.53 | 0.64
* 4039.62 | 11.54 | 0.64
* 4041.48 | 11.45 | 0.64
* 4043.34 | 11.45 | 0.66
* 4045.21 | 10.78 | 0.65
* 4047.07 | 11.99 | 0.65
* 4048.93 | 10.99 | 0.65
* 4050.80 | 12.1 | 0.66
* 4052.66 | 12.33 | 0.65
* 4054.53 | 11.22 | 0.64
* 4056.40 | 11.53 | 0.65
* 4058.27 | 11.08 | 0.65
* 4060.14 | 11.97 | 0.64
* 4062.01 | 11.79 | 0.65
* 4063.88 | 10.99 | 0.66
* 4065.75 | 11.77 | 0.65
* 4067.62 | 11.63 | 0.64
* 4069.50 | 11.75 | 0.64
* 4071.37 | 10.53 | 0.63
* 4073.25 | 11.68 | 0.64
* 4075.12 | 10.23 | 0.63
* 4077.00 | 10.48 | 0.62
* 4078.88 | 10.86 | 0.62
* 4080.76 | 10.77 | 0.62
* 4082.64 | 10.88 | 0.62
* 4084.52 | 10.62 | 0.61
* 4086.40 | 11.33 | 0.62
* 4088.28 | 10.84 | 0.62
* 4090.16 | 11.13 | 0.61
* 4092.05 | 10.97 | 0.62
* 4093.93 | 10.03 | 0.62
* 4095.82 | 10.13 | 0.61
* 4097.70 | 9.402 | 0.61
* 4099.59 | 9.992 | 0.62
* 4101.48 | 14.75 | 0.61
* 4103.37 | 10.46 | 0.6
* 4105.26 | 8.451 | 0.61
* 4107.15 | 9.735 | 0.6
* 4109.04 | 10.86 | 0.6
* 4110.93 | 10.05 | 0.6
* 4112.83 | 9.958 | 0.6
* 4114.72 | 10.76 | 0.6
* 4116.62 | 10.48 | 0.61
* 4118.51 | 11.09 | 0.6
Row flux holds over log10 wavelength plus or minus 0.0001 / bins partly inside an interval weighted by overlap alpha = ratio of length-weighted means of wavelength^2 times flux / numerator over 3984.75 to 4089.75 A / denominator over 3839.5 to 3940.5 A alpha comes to 1.17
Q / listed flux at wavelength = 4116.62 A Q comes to 10.48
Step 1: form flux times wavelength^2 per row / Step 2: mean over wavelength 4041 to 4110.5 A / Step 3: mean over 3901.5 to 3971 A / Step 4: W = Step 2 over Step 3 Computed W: 1.2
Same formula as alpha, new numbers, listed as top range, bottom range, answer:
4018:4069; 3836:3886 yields 1.21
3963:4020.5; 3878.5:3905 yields 1.17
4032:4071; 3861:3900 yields 1.24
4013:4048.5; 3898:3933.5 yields 1.09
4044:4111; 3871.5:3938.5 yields 1.18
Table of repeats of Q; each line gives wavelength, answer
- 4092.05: 10.97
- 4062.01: 11.79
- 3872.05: 10.32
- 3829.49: 8.855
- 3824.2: 9.244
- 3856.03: 12.15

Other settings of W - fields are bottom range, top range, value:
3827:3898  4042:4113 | 1.23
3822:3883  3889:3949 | 1.07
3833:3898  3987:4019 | 1.22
